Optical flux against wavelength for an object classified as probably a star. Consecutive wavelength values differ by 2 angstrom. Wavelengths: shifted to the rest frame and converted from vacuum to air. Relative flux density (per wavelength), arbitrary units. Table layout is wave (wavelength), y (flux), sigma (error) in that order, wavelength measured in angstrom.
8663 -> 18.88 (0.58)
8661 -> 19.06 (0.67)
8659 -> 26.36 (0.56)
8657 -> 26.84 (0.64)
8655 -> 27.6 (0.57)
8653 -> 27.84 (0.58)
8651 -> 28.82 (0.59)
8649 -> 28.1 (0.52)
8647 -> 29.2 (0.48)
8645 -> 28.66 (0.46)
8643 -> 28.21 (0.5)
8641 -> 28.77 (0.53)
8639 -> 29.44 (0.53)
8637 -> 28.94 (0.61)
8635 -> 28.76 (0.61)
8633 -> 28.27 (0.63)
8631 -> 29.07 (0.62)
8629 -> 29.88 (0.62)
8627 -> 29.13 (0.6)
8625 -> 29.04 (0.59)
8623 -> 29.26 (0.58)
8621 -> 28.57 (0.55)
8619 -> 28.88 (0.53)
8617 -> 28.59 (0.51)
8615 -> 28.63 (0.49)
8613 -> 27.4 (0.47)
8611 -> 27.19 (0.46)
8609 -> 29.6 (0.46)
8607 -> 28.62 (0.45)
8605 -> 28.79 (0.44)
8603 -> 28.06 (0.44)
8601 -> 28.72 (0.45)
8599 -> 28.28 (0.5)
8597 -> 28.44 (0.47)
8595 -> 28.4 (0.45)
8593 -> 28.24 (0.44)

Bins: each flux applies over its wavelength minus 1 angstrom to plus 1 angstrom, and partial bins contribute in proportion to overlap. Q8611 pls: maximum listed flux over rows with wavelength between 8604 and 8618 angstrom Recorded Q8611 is 29.6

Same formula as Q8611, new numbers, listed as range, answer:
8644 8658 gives 29.2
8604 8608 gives 28.79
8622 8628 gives 29.26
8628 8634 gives 29.88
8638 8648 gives 29.44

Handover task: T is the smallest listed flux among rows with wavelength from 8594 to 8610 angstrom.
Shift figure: 28.06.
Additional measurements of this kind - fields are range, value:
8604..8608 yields 28.62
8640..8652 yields 28.1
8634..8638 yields 28.76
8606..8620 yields 27.19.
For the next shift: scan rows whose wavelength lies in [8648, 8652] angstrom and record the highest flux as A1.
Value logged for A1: 28.82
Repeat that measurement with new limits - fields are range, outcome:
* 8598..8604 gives 28.72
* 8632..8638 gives 28.94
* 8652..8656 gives 27.84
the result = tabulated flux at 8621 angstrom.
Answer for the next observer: 28.57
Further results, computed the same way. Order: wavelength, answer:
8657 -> 26.84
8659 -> 26.36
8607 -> 28.62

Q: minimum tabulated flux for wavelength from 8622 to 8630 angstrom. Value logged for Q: 29.04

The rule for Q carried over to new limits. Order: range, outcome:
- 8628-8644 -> 28.21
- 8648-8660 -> 26.36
